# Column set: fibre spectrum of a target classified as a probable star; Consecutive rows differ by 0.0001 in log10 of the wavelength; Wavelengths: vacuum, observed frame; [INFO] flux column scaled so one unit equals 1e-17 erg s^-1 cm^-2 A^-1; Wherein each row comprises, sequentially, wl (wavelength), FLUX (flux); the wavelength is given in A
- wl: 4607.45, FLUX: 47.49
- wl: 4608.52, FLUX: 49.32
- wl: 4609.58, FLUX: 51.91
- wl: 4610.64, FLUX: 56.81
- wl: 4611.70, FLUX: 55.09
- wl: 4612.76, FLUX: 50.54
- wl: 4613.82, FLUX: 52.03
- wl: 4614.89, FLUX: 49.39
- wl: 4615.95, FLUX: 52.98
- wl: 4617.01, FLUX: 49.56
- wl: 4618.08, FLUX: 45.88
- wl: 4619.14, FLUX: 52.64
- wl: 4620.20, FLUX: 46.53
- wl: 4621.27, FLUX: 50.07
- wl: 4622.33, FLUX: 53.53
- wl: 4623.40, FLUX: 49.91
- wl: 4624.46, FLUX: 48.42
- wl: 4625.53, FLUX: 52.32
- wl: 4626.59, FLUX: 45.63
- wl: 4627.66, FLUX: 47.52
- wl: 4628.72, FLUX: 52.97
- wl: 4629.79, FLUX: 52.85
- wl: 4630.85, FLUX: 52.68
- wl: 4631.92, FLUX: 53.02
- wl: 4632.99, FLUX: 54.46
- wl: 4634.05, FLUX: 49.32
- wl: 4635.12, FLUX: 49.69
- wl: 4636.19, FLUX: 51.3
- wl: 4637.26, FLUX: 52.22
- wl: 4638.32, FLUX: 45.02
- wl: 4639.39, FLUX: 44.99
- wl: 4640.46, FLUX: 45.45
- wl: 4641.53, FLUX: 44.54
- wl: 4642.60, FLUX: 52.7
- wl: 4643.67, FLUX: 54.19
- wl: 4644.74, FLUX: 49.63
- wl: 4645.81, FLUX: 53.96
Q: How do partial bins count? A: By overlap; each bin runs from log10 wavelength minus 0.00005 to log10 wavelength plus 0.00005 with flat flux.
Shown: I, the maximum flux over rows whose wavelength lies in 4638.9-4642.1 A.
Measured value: 45.45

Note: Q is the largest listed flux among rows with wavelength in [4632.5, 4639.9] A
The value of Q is 54.46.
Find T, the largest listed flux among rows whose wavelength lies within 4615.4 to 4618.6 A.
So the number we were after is 52.98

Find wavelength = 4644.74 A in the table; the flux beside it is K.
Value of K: 49.63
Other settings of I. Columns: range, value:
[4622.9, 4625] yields 49.91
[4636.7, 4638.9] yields 52.22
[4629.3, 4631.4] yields 52.85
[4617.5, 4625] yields 53.53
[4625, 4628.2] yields 52.32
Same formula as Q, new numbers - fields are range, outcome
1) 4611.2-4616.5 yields 55.09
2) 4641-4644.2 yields 54.19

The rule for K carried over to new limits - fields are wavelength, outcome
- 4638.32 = 45.02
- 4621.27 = 50.07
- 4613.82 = 52.03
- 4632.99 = 54.46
